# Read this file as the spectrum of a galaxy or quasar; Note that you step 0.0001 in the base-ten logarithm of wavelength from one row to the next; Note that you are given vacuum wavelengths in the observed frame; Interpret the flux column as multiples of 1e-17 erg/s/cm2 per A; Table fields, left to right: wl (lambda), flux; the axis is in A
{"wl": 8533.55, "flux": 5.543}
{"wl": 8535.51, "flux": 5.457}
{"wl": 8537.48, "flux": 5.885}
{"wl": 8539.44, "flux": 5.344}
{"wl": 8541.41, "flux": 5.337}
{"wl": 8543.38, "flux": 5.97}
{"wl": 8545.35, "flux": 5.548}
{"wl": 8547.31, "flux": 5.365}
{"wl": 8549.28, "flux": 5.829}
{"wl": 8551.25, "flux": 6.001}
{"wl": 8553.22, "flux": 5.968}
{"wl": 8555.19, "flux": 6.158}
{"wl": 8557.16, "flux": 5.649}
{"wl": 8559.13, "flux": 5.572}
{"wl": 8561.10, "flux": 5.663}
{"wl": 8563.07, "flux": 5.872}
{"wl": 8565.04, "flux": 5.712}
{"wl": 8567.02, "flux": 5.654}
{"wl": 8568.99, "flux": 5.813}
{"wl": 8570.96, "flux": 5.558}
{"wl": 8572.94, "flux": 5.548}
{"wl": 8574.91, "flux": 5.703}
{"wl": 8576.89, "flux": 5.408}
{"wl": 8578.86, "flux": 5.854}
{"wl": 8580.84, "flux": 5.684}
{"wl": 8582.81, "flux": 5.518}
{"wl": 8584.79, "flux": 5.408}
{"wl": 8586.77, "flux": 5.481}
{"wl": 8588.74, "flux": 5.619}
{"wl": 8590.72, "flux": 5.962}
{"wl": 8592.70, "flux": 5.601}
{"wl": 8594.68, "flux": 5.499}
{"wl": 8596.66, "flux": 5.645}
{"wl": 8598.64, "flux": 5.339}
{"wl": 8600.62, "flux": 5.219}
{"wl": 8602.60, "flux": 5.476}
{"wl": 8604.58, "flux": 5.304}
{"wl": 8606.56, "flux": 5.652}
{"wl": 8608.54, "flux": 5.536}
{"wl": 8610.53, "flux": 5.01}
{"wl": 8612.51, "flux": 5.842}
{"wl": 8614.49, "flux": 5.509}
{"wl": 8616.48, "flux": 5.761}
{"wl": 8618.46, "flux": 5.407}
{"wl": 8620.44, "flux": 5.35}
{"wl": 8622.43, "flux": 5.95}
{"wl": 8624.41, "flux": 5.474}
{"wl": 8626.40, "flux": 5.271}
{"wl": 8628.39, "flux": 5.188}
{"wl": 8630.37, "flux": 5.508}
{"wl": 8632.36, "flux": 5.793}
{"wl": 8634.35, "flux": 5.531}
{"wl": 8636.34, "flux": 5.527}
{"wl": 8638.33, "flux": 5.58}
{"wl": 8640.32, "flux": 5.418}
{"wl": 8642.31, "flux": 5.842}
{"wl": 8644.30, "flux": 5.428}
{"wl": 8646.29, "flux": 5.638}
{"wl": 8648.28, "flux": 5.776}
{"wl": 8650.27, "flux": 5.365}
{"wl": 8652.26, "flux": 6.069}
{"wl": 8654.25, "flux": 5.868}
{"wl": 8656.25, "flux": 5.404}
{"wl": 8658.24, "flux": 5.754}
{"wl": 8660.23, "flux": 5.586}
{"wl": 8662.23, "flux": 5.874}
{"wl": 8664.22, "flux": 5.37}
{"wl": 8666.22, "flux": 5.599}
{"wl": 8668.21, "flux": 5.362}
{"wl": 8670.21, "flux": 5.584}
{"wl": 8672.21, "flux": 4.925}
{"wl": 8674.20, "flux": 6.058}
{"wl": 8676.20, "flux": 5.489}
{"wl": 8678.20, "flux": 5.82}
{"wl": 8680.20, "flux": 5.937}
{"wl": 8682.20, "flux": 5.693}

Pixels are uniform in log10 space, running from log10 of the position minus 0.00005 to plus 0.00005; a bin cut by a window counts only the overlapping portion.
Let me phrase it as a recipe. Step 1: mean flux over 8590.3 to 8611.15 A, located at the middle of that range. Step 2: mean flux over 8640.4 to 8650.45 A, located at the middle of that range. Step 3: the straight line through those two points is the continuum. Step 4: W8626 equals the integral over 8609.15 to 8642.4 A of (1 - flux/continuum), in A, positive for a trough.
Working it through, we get 0.2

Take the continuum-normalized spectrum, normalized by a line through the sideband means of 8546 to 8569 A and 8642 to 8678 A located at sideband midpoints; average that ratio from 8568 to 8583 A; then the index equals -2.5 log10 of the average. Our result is 0.02 mag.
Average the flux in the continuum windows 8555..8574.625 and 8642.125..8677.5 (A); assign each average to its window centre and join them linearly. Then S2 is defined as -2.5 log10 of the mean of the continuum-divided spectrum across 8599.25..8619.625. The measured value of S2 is 0.04 mag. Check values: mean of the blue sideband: 5.7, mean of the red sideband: 5.61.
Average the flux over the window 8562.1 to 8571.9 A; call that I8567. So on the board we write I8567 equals 5.72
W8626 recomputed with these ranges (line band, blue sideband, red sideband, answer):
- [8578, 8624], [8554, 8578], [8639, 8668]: 1.0 A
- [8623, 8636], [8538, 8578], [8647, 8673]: 0.3 A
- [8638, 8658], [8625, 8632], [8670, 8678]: -0.7 A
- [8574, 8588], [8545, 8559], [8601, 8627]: 0.2 A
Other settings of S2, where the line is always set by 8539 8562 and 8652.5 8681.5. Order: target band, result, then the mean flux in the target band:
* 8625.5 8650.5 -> 0.022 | 5.53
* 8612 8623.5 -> 0.006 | 5.63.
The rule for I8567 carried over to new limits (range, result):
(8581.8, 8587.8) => 5.48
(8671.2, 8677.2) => 5.49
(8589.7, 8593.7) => 5.77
